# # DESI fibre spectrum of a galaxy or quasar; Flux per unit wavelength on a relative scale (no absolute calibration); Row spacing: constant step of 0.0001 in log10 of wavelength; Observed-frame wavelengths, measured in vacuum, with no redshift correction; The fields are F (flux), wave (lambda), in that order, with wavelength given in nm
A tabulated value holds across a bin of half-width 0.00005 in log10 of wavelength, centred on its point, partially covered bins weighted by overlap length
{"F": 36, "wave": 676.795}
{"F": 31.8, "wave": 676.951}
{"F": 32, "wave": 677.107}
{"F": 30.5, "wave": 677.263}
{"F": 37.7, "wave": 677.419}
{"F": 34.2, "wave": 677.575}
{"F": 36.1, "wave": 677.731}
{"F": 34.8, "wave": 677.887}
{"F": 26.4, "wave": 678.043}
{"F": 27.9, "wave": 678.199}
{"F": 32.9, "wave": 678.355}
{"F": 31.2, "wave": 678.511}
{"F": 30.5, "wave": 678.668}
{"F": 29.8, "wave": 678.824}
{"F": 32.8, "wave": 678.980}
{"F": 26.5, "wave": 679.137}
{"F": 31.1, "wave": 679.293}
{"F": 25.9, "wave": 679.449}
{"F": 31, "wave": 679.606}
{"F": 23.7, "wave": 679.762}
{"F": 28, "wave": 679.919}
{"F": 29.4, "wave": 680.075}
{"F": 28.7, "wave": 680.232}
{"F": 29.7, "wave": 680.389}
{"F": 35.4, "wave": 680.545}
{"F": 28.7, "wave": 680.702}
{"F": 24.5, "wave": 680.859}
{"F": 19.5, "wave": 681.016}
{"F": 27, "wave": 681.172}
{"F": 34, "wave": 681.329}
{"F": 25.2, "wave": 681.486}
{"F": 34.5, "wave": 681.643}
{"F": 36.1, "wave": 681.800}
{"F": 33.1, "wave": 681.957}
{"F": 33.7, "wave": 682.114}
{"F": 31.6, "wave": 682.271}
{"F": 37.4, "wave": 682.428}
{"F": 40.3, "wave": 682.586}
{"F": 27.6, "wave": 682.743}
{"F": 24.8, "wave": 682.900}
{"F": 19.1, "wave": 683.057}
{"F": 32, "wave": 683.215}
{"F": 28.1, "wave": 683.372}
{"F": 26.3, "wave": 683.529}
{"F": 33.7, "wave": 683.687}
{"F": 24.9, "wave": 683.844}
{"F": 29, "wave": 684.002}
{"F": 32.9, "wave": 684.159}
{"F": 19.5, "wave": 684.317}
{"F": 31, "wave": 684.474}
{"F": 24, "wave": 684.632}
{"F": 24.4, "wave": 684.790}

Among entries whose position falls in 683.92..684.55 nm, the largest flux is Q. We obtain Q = 32.9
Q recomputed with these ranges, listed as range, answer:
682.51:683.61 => 40.3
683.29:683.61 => 28.1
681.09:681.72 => 34.5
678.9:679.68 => 32.8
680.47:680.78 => 35.4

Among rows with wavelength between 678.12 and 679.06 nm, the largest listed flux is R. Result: 32.9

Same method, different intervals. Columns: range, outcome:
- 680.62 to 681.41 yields 34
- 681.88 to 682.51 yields 37.4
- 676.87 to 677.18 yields 32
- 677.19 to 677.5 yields 37.7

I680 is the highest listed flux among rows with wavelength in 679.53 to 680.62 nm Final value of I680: 35.4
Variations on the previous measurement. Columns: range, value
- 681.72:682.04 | 36.1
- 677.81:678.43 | 34.8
